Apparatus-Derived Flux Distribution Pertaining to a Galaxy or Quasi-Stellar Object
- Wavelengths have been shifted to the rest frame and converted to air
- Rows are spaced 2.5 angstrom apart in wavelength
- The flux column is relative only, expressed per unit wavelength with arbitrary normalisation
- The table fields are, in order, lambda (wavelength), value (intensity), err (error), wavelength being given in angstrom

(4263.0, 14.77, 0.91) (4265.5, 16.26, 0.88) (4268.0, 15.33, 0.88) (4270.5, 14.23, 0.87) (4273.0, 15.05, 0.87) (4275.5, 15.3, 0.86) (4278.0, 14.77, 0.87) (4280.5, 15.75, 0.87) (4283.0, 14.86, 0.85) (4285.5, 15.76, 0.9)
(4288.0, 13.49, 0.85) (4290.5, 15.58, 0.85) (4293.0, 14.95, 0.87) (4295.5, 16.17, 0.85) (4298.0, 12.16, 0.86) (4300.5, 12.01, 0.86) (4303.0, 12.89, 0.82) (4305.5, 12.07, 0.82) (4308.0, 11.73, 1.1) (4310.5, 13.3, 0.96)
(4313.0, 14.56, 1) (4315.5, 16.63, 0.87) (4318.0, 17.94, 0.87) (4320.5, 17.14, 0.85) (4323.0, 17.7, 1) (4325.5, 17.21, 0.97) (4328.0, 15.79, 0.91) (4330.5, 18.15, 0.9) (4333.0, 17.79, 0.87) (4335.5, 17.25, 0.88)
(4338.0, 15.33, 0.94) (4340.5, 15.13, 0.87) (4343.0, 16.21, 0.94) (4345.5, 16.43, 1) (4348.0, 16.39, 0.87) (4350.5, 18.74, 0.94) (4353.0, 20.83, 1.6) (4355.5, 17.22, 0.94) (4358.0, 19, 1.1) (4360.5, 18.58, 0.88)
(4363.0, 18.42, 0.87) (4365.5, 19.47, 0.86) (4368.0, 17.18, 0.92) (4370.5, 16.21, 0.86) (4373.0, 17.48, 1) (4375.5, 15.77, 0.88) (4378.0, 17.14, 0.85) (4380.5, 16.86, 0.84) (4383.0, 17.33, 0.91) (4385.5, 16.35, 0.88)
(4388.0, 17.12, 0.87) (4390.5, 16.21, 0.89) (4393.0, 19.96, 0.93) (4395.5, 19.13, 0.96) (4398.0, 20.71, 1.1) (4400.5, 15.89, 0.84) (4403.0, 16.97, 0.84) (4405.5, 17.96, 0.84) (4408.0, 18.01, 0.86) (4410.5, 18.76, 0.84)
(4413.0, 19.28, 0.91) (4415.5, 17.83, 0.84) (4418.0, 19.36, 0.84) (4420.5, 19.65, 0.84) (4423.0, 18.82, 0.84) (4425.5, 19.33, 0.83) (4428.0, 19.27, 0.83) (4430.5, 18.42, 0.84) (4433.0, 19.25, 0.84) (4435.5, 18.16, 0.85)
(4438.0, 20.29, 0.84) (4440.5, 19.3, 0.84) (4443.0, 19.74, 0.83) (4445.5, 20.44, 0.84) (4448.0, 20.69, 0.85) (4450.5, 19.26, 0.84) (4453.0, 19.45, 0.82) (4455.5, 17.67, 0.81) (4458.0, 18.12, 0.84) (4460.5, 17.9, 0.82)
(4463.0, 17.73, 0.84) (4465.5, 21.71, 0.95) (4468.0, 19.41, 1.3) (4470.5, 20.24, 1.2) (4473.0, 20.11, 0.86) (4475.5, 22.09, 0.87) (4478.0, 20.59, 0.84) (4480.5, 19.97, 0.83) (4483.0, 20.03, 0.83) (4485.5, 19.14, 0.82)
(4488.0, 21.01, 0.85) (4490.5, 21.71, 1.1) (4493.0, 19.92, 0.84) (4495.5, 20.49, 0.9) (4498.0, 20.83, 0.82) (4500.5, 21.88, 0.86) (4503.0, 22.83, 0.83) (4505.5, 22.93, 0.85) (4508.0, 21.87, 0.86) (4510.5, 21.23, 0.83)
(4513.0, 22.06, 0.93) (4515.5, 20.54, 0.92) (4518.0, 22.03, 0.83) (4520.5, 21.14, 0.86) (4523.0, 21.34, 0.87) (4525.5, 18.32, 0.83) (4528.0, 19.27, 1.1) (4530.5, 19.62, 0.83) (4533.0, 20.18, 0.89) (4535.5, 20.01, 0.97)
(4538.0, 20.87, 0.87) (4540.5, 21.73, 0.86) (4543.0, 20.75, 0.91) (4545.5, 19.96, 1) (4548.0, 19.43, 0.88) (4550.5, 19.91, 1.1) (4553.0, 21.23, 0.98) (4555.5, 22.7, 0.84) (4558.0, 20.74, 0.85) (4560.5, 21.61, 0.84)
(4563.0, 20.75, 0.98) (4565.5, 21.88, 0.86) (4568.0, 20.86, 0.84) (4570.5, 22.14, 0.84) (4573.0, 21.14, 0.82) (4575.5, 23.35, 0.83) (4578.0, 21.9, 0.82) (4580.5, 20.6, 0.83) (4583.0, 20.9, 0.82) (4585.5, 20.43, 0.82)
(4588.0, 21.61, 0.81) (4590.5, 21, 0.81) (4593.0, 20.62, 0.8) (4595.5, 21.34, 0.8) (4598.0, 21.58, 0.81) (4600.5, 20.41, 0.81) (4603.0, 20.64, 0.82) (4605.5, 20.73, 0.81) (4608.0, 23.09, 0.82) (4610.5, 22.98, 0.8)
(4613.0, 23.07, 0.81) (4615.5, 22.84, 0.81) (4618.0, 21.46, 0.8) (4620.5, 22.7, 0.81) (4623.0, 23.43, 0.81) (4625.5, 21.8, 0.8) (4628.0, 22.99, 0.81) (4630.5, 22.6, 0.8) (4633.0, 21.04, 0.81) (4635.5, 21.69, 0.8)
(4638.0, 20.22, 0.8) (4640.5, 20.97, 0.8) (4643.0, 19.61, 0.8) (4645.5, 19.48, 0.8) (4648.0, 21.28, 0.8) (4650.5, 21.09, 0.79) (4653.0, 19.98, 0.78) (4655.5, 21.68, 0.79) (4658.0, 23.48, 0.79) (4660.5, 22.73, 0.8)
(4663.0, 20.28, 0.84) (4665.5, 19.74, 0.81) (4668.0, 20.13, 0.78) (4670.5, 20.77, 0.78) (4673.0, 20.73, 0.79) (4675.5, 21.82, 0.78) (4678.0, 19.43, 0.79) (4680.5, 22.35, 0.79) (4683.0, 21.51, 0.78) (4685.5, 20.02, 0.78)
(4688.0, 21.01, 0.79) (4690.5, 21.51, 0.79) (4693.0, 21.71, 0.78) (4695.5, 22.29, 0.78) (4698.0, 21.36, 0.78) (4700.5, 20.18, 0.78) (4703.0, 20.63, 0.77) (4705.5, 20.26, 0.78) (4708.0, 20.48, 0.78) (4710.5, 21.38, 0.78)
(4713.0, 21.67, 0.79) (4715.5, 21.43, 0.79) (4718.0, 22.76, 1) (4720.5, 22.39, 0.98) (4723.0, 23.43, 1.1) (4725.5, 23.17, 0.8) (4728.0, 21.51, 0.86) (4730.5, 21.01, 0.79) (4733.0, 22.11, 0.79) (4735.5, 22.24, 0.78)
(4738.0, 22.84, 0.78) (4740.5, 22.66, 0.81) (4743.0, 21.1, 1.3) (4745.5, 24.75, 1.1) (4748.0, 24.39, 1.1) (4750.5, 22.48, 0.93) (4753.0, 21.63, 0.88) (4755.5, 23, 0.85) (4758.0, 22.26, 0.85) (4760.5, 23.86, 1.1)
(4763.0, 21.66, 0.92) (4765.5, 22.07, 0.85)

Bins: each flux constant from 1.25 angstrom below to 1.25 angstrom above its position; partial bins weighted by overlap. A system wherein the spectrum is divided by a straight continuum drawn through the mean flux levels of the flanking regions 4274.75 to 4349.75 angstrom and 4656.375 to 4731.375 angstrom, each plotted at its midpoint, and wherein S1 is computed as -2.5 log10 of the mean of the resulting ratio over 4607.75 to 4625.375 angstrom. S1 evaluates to -0.13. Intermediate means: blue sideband 15.4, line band 22.7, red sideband 21.4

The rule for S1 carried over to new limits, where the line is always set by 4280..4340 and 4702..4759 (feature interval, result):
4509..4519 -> -0.16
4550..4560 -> -0.11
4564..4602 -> -0.08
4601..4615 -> -0.10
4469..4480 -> -0.15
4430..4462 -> -0.10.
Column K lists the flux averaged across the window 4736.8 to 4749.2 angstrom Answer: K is 23.1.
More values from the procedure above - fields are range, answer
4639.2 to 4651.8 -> 20.5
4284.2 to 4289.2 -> 14.6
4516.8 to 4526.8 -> 20.7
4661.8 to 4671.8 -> 20.2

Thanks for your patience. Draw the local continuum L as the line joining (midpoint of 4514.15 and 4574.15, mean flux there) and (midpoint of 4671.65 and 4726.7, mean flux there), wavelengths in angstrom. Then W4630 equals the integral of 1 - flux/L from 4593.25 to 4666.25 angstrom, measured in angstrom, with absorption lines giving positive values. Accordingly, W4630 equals -1.5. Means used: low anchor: 20.8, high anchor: 21.4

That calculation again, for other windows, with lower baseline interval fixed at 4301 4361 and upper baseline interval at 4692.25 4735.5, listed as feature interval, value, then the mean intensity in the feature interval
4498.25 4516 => -3.0 angstrom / 21.9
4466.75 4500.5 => -3.7 angstrom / 20.5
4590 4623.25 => -2.7 angstrom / 21.8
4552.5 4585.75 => -3.1 angstrom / 21.5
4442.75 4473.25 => -2.2 angstrom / 19.4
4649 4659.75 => -0.4 angstrom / 21.6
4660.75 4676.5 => 0.2 angstrom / 20.7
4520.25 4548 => -1.5 angstrom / 20.2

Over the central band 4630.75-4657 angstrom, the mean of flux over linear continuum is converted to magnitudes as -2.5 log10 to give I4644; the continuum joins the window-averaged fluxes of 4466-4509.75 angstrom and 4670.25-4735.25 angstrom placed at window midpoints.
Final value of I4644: 0.03 mag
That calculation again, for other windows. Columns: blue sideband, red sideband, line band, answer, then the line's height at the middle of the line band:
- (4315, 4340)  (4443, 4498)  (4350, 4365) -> -0.07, 17.6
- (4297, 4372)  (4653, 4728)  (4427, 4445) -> -0.09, 17.8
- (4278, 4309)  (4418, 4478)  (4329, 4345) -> -0.07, 15.5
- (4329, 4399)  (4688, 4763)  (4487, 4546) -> -0.08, 19.5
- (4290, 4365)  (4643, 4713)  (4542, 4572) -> -0.09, 19.3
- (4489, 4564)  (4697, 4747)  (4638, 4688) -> 0.04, 21.6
